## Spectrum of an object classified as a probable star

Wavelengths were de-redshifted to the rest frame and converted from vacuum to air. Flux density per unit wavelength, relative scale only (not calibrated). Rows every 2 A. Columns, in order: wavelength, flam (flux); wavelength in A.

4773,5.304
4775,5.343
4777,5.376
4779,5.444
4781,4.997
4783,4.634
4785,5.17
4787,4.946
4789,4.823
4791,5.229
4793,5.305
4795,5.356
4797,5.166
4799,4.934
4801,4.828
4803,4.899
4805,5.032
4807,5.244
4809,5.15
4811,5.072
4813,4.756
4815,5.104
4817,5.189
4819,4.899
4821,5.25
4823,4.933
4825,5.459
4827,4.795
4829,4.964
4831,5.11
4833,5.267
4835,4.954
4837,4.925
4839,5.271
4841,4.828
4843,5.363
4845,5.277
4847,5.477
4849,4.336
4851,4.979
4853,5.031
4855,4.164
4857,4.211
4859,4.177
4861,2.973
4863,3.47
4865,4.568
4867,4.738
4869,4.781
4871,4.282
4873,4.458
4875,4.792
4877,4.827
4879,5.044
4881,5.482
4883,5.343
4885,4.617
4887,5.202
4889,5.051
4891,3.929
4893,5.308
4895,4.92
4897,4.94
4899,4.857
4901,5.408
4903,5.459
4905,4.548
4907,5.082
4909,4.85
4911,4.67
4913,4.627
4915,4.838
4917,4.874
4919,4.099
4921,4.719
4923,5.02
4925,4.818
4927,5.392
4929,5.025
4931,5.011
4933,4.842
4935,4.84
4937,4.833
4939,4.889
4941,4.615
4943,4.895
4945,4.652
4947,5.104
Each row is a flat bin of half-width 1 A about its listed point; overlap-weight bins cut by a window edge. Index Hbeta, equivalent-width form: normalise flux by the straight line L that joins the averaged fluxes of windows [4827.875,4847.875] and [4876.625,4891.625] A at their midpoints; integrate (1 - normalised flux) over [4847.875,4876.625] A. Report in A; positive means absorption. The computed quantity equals 3.9 A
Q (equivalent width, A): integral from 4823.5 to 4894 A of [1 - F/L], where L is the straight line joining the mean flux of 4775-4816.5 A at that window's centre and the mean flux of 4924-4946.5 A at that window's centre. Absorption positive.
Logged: 3.0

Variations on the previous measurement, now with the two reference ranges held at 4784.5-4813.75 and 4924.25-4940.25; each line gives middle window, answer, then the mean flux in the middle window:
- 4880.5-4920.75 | 0.7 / 4.89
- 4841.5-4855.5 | 0.1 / 4.97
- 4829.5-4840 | -0.1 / 5.1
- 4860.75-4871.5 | 1.7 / 4.21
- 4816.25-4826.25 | -0.2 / 5.14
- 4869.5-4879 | 0.7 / 4.65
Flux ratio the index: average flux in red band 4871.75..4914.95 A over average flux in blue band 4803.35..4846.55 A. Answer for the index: 0.97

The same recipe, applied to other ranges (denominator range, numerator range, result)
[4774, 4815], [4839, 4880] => 0.91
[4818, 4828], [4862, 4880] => 0.90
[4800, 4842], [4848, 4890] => 0.91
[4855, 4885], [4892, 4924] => 1.09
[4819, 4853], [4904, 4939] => 0.95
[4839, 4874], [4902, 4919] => 1.06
